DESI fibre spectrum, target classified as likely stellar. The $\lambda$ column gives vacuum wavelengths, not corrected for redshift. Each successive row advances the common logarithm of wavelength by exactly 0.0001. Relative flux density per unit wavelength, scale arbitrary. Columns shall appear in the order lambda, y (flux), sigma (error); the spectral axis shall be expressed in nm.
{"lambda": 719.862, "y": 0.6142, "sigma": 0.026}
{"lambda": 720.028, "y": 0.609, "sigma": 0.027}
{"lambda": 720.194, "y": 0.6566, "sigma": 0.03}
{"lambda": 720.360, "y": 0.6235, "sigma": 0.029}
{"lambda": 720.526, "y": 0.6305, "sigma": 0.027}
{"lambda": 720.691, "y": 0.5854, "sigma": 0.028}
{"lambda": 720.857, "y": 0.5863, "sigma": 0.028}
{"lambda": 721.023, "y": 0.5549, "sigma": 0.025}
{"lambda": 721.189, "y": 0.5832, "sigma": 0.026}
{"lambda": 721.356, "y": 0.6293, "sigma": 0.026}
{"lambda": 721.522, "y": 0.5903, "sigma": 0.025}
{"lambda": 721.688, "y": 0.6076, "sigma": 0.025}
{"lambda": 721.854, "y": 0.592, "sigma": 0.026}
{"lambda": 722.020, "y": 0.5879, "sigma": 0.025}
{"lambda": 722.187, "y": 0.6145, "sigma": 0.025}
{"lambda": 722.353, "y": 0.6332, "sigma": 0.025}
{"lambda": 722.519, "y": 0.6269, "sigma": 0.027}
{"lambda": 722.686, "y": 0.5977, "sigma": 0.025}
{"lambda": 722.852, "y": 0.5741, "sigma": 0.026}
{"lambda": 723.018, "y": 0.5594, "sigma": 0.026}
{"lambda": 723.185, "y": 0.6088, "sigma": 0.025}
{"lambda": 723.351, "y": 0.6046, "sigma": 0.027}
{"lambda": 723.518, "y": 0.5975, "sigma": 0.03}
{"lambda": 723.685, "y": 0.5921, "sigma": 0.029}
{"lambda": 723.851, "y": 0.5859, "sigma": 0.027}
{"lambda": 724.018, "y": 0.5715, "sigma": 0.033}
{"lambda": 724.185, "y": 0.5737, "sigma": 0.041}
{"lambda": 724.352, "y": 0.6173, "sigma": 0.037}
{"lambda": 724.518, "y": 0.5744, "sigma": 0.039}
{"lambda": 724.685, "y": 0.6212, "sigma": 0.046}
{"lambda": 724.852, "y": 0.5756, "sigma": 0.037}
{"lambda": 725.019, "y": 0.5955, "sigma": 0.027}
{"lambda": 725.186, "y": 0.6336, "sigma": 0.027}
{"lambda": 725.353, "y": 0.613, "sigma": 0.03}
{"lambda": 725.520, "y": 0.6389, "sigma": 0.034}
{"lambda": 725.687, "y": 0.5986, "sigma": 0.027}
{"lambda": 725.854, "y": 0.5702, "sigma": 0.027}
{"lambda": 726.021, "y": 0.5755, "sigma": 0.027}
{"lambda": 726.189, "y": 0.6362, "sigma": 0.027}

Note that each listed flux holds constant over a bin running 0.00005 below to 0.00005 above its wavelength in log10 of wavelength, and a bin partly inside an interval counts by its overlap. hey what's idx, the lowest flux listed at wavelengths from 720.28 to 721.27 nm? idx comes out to 0.5549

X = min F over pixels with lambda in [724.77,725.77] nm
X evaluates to 0.5756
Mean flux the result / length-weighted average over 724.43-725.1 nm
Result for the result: 0.592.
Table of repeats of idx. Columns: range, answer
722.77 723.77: 0.5594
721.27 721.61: 0.5903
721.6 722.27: 0.5879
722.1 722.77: 0.5977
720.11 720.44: 0.6235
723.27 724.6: 0.5715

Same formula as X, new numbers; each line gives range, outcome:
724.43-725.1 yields 0.5744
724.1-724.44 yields 0.5737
